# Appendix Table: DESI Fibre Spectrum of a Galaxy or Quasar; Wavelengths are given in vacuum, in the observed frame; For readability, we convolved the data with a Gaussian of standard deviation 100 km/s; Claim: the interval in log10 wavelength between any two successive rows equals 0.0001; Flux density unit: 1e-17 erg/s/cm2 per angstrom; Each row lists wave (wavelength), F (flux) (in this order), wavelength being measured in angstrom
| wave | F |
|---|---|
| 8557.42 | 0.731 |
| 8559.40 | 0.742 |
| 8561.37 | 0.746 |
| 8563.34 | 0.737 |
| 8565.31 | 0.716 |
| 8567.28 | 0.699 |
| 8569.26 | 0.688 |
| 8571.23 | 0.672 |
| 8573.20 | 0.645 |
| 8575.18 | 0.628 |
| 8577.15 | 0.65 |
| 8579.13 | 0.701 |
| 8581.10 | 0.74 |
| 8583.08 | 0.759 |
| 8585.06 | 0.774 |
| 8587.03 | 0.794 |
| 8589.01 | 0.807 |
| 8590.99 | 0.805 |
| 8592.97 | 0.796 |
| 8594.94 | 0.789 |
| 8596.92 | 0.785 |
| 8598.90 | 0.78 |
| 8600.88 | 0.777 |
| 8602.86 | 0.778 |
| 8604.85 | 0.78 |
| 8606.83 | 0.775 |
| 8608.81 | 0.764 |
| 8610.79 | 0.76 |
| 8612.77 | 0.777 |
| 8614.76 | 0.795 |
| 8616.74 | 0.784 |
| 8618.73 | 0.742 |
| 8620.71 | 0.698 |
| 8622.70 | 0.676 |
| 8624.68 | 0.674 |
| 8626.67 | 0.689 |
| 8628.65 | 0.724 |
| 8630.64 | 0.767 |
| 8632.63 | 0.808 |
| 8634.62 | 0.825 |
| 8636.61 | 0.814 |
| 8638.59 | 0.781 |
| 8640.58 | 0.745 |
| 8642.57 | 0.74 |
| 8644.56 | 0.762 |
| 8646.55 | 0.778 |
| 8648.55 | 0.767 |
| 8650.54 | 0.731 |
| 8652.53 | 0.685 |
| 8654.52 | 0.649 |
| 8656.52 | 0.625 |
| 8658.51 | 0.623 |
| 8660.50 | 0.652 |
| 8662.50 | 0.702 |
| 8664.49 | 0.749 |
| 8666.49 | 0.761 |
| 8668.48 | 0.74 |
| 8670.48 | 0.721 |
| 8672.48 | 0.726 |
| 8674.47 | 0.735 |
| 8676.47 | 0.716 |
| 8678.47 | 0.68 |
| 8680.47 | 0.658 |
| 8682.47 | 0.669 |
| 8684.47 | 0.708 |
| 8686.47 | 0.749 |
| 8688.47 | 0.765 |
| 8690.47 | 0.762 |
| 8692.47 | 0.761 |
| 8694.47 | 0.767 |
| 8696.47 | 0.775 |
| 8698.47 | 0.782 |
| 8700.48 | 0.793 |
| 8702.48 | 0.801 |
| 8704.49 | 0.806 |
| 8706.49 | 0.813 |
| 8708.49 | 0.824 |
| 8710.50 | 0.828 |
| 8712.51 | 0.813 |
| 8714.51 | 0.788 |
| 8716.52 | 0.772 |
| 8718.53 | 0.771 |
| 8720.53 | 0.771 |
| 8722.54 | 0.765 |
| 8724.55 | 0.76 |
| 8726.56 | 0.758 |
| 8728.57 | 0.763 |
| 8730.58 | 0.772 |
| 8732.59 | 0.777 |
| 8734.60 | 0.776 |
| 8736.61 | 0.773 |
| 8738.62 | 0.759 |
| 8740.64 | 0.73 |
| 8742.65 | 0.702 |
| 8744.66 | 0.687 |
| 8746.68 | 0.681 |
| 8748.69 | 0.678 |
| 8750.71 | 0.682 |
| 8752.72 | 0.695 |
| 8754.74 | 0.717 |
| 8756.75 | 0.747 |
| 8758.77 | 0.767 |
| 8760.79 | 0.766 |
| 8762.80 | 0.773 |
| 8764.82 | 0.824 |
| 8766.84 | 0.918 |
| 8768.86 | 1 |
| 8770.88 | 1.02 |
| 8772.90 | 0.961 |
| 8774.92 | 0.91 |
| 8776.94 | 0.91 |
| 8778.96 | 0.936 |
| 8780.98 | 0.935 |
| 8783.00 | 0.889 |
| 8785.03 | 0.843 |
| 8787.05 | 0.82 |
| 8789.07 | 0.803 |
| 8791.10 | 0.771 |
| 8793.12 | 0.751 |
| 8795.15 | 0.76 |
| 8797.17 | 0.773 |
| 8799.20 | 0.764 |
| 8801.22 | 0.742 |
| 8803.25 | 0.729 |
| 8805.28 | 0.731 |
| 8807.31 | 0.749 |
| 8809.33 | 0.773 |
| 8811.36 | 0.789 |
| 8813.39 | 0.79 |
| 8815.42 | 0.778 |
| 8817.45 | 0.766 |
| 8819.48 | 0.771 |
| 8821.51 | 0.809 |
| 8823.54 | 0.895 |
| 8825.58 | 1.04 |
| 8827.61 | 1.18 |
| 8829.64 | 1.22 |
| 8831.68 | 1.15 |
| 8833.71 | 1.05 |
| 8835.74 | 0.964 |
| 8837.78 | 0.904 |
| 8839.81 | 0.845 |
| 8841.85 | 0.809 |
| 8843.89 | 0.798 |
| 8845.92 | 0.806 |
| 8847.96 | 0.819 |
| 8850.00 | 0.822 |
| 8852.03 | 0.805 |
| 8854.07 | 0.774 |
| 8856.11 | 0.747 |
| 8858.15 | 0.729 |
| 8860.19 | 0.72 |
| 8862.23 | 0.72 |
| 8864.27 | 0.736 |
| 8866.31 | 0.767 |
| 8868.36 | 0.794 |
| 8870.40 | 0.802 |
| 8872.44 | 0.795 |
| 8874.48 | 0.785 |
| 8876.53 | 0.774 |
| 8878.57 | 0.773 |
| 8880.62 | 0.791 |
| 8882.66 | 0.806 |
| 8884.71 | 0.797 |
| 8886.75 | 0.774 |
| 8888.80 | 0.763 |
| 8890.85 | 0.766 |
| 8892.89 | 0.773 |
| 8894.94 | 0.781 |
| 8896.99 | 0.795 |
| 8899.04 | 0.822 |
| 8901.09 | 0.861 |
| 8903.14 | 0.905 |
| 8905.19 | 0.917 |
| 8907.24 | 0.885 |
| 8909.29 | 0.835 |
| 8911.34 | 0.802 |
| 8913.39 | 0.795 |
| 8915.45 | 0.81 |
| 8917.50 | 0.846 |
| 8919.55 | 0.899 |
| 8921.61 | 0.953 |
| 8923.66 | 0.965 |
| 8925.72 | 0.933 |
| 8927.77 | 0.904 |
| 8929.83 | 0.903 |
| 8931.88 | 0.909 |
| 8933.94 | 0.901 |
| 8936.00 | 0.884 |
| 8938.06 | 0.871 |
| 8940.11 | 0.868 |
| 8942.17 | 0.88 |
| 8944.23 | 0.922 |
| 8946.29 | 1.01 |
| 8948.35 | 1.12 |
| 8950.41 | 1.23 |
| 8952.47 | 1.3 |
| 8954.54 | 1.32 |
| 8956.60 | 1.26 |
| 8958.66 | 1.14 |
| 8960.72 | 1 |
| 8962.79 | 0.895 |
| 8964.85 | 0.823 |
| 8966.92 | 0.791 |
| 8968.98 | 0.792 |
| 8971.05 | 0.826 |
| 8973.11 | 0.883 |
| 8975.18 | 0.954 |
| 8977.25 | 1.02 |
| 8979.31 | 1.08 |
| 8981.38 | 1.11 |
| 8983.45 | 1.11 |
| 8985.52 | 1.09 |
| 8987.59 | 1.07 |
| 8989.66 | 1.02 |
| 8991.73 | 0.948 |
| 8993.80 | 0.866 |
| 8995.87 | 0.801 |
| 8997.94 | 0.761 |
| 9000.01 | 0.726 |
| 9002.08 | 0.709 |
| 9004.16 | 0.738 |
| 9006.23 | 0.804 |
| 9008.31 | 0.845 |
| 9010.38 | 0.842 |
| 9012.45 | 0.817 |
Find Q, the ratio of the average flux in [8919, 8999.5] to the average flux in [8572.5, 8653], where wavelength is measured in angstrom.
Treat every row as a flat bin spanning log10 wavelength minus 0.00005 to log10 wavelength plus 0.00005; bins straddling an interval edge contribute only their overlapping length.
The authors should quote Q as 1.3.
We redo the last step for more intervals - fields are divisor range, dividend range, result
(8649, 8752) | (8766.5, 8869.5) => 1.15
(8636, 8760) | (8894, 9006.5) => 1.25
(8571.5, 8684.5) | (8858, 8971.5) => 1.20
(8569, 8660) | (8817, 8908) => 1.13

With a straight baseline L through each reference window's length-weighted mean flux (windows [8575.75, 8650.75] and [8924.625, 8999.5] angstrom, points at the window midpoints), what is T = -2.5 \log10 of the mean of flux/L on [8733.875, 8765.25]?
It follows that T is 0.15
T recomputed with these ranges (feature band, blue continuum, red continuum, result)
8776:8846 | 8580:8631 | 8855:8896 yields -0.12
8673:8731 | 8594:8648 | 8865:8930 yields 0.03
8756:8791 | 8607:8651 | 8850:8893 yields -0.14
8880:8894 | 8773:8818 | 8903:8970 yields 0.15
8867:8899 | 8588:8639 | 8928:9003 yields 0.17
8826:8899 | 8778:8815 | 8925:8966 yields 0.06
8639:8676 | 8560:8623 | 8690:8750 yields 0.06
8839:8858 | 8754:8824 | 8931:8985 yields 0.11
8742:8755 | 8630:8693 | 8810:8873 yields 0.14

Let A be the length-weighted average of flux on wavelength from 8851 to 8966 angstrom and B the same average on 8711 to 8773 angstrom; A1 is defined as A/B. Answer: 1.13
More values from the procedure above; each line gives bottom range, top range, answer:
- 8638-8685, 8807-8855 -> 1.24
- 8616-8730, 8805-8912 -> 1.12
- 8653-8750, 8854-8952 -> 1.14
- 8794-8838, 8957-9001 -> 1.09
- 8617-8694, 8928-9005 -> 1.32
